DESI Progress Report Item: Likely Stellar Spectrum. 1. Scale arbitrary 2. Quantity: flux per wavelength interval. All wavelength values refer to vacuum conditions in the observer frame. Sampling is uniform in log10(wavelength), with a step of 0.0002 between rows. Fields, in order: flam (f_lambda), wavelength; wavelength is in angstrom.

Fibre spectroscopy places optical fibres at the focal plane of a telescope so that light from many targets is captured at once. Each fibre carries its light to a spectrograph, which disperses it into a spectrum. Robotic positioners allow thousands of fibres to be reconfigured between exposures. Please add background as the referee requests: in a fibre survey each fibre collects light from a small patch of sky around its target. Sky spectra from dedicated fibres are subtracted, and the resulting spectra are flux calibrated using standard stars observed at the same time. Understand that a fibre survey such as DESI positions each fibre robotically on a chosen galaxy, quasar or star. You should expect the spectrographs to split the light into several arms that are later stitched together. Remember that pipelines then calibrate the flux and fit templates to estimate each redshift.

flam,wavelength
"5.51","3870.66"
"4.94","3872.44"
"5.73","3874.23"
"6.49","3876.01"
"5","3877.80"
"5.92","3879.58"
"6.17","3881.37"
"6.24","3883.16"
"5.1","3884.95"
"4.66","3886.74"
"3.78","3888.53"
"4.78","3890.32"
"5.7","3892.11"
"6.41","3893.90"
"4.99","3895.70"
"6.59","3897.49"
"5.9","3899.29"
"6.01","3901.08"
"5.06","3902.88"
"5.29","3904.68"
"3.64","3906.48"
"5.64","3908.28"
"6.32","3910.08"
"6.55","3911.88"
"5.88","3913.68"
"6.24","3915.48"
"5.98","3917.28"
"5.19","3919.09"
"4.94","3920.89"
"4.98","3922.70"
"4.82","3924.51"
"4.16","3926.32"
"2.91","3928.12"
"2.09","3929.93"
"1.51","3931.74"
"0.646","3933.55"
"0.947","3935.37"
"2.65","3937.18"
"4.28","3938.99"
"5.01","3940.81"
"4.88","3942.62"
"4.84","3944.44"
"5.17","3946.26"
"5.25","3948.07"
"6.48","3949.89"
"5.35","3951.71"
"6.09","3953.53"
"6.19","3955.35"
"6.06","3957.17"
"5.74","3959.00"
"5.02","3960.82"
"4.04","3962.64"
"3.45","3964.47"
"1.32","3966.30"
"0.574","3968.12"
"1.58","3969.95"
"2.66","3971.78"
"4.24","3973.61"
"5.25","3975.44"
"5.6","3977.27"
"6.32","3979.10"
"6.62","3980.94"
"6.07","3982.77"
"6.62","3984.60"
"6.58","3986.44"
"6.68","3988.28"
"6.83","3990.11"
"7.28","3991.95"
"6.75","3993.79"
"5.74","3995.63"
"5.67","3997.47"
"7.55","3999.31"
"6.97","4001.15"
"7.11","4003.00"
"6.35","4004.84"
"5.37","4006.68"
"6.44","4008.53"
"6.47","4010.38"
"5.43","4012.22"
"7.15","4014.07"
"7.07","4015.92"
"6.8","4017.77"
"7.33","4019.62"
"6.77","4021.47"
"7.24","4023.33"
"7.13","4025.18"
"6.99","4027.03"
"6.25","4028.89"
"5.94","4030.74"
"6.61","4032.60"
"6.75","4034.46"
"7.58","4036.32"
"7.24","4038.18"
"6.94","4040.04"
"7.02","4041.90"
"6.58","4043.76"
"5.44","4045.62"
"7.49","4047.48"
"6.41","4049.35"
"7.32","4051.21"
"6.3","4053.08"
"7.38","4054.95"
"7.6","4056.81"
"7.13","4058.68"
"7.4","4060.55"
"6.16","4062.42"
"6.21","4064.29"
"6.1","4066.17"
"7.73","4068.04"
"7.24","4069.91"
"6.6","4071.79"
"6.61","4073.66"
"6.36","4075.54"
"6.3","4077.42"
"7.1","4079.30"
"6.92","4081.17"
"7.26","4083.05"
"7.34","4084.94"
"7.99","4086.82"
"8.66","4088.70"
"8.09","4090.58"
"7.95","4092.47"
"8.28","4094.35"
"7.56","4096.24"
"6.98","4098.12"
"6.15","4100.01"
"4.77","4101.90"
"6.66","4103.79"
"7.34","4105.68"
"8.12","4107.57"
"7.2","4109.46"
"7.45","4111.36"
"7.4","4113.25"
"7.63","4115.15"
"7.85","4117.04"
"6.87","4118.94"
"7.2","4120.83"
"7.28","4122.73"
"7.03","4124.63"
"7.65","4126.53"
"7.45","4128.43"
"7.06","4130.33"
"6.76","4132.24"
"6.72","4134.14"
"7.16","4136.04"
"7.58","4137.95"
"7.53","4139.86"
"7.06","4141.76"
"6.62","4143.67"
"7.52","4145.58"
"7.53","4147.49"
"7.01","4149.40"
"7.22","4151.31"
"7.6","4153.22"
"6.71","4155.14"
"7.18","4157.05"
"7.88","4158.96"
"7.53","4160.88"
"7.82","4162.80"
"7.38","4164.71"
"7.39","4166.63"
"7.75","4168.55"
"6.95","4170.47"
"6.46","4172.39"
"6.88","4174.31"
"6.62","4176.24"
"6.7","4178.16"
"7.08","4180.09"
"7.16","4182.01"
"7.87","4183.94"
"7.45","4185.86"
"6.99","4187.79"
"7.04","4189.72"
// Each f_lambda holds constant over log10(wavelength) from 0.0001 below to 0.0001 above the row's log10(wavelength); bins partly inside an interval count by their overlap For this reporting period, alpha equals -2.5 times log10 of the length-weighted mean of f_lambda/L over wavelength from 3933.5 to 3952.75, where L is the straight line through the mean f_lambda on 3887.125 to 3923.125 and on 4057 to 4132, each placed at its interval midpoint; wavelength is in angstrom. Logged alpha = 0.33 mag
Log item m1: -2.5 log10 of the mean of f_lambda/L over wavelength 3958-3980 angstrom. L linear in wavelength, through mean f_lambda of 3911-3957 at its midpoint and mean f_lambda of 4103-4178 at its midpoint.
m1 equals 0.29 mag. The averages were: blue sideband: 4.55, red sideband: 7.25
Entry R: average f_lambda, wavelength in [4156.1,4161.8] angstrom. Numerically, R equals 7.53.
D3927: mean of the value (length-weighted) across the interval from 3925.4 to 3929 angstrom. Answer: 3.55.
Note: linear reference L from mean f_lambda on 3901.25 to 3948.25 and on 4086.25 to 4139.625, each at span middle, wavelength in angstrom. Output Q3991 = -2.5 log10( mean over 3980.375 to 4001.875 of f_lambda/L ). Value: -0.211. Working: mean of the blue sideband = 4.43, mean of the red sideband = 7.31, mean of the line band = 6.61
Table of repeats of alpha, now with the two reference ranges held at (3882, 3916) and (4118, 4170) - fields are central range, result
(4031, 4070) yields -0.042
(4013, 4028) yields -0.106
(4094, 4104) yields 0.048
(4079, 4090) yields -0.112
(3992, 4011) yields -0.039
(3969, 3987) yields 0.189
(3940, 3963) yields 0.088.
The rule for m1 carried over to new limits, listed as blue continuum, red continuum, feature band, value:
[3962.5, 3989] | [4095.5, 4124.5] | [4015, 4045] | -0.23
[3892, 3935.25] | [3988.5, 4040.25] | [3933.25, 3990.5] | 0.22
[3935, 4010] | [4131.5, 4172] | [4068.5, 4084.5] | -0.07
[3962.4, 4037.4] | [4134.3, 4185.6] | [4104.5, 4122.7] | -0.09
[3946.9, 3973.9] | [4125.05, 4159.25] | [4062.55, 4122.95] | -0.12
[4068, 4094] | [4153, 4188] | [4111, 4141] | 0.00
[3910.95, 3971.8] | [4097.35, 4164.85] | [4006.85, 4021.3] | -0.22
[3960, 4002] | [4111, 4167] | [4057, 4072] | -0.09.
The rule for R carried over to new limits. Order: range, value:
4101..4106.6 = 6.26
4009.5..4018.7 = 6.59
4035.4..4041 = 7.25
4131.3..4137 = 6.88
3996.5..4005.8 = 6.72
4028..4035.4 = 6.39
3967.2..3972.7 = 1.61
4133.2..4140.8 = 7.24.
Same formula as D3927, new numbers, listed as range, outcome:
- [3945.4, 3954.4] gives 5.67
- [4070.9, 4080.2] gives 6.59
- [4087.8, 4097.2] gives 8.11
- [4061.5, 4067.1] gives 6.15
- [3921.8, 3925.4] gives 4.9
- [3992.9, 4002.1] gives 6.53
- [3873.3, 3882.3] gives 5.86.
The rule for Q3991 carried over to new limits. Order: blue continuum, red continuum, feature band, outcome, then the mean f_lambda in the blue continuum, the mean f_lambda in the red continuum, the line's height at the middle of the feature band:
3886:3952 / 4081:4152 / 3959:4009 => 0.05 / 4.74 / 7.29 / 5.58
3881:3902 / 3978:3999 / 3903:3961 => 0.25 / 5.51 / 6.49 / 5.92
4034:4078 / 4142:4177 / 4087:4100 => -0.12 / 6.83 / 7.22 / 6.97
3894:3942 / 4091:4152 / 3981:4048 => -0.15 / 4.58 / 7.21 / 5.83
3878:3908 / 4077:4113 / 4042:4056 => 0.02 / 5.39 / 7.29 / 6.85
